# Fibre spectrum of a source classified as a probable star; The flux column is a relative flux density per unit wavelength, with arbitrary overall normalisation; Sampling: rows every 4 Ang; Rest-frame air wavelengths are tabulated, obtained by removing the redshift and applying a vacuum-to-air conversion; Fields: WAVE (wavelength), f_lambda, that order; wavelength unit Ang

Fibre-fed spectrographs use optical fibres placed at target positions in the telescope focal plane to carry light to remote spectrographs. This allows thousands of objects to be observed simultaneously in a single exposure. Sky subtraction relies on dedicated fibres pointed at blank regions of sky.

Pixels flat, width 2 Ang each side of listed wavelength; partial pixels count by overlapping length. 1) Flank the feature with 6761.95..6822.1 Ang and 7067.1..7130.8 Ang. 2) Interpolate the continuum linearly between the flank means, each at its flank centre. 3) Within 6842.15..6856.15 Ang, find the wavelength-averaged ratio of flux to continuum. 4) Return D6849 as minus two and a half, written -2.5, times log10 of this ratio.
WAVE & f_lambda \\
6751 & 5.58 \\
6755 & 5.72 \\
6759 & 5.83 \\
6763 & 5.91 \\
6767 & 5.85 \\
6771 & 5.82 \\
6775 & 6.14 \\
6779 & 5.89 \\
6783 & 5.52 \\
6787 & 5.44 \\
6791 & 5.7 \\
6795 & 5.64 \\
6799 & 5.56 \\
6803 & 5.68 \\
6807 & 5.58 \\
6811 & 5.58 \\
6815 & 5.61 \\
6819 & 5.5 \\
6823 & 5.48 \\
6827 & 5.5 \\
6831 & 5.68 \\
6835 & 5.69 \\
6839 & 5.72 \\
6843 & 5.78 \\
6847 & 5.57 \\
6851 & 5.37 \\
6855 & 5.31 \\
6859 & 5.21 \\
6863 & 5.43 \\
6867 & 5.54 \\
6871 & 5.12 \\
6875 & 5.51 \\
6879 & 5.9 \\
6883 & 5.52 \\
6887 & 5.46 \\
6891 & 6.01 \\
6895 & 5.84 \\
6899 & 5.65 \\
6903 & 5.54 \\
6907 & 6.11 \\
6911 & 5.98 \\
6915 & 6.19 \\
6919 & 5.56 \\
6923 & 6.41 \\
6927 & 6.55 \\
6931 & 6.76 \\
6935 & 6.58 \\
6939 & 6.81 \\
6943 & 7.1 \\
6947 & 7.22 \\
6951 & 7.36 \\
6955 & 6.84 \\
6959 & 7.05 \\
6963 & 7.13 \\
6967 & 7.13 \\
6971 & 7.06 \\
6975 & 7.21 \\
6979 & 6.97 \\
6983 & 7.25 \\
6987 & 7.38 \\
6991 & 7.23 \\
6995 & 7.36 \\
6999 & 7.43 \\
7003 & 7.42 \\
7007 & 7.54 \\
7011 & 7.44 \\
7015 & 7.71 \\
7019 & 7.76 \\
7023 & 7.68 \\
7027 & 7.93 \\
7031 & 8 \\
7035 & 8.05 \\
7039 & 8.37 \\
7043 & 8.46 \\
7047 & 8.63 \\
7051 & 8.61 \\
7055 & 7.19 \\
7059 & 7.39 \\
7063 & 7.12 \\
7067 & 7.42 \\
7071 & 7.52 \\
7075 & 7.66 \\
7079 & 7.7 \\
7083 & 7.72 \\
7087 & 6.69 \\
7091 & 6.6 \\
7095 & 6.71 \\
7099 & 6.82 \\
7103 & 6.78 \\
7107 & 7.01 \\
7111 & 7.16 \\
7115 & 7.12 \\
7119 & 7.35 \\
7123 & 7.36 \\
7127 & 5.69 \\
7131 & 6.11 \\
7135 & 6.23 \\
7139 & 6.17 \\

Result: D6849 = 0.08 mag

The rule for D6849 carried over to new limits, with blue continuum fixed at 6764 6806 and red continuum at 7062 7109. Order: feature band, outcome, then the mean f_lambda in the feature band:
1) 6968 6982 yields -0.07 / 7.1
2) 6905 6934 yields 0.02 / 6.24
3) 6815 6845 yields 0.06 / 5.62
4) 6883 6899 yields 0.09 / 5.72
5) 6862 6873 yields 0.14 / 5.36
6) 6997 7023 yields -0.12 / 7.56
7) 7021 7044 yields -0.17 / 8.07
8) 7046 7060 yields -0.14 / 7.95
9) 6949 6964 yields -0.09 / 7.09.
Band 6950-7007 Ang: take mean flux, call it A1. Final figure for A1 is 7.21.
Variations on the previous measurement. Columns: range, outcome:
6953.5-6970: 7.04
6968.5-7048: 7.63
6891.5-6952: 6.35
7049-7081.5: 7.58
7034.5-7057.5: 8.21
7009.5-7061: 7.94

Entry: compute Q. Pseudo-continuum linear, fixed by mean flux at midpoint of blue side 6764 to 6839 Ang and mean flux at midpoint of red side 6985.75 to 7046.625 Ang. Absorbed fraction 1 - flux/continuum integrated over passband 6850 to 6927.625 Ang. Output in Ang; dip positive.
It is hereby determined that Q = 9.70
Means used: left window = 5.66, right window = 7.75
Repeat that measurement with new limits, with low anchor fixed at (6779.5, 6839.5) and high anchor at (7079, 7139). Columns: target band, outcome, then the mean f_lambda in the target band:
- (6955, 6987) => -4.39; 7.11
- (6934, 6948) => -1.82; 6.93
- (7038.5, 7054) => -4.45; 8.45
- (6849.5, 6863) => 1.10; 5.31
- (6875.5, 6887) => 0.49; 5.64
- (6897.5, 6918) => 0.39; 5.88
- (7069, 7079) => -1.40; 7.61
